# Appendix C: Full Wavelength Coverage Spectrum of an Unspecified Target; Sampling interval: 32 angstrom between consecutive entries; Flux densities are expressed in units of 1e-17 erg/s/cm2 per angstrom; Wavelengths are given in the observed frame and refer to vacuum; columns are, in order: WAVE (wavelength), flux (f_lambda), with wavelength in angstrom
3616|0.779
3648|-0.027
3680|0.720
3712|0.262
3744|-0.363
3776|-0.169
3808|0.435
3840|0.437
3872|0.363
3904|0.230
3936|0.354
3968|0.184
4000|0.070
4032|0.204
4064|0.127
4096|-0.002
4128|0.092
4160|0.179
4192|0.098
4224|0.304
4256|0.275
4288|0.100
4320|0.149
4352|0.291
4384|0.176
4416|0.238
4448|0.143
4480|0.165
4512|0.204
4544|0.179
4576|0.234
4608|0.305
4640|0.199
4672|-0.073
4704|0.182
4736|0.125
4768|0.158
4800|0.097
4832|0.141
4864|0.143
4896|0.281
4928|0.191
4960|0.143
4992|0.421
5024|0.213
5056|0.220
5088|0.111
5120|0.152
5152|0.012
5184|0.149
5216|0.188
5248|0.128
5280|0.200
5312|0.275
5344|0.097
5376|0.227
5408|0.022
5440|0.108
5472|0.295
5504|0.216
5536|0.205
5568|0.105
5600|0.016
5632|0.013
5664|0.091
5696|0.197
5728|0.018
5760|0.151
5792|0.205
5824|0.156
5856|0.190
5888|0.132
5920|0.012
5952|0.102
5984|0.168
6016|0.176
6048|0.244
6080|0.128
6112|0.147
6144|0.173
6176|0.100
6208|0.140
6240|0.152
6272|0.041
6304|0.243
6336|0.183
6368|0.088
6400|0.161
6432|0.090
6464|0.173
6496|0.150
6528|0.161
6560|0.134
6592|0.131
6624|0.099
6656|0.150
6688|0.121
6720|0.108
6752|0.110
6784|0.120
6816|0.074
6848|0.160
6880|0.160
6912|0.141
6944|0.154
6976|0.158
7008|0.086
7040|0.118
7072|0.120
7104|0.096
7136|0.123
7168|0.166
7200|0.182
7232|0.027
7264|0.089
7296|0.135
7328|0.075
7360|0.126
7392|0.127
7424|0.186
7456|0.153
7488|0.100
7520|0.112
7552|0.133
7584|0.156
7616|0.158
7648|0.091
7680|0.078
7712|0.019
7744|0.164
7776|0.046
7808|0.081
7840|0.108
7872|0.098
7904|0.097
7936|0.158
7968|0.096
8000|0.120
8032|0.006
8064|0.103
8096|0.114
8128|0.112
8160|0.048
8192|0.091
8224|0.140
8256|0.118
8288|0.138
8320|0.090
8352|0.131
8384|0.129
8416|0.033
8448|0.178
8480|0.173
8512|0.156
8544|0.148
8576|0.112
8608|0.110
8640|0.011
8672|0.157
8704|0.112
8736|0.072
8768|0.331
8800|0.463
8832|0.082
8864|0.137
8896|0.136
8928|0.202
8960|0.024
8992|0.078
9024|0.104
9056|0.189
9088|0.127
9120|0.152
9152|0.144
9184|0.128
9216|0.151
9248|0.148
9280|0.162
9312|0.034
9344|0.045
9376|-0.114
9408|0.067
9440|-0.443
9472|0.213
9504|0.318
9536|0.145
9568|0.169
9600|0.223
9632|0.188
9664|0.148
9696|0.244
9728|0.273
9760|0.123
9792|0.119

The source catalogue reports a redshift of 1.357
